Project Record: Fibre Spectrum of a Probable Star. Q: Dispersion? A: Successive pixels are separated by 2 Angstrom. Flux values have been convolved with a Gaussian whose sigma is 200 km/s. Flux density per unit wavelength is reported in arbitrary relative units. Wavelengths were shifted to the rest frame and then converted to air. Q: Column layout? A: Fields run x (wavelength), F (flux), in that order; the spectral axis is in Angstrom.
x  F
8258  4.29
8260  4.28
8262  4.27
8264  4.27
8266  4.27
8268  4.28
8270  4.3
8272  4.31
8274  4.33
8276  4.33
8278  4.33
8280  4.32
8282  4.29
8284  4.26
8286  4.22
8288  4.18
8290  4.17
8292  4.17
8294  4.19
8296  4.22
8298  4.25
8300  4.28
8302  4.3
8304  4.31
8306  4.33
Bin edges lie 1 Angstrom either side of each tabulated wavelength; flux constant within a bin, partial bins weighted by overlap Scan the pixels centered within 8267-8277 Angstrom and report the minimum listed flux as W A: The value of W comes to 4.28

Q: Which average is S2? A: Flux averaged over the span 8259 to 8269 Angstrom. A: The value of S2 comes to 4.27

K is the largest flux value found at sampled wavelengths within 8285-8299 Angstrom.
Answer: 4.25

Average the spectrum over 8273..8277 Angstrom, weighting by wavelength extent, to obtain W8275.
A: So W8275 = 4.33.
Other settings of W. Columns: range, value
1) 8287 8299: 4.17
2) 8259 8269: 4.27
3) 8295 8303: 4.22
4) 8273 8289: 4.18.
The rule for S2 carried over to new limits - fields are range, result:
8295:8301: 4.25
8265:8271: 4.28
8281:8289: 4.24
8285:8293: 4.18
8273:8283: 4.32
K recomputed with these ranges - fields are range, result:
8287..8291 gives 4.18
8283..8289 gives 4.26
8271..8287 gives 4.33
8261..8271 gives 4.3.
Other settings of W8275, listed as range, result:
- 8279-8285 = 4.29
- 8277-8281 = 4.33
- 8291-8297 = 4.19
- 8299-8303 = 4.29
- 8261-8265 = 4.27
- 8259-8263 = 4.28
